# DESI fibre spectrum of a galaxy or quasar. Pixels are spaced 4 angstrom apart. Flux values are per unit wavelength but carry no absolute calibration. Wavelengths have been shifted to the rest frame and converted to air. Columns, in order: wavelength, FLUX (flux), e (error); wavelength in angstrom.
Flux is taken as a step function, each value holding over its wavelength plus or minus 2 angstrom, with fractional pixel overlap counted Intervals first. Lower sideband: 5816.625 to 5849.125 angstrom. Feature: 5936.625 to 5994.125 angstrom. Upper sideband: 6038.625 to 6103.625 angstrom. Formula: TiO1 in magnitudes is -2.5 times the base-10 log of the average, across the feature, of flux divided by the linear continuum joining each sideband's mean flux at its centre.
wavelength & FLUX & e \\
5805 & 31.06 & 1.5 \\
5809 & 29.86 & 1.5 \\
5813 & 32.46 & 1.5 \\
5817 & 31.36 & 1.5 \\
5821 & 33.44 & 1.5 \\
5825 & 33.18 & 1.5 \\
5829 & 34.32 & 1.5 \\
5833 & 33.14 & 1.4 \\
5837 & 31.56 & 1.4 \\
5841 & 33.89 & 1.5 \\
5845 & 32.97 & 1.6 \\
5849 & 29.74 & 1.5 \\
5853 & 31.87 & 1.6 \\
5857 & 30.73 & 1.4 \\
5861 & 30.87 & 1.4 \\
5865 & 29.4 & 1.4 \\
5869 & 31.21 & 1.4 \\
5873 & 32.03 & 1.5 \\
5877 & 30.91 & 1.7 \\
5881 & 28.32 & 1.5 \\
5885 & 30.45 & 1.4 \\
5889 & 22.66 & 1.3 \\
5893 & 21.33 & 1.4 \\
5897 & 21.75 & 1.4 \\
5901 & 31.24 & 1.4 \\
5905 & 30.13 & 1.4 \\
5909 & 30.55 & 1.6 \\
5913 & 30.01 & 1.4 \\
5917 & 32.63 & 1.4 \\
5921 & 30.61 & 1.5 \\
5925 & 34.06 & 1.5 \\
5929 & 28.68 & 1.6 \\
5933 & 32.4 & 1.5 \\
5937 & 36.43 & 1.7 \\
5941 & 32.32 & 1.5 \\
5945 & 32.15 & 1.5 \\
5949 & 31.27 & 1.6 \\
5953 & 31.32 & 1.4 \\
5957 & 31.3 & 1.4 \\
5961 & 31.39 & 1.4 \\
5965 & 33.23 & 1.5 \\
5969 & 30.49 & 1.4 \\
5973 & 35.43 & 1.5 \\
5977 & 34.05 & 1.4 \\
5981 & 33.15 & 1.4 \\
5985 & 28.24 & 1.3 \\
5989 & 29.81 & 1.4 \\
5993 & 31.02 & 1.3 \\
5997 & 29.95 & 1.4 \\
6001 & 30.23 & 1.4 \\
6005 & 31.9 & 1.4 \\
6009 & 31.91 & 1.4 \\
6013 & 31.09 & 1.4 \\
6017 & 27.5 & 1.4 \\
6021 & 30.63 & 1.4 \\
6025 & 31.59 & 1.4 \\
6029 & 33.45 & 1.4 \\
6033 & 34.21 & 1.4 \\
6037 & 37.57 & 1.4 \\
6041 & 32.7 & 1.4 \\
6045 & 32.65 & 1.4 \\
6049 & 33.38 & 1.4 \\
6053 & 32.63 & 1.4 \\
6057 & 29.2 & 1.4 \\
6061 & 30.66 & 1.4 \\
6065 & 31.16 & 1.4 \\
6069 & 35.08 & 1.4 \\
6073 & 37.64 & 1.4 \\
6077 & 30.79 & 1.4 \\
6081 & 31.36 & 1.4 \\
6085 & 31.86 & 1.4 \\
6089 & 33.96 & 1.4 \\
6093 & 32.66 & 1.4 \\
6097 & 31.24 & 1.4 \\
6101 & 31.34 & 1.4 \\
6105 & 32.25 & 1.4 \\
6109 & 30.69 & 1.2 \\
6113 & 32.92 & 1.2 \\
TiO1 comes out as 0.02 mag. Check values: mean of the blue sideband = 32.9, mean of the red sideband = 32.4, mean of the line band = 32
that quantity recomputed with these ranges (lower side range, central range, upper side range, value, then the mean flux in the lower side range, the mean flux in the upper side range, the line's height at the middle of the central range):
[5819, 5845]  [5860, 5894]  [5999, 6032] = 0.142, 33.2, 31.1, 32.7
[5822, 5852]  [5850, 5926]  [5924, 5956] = 0.106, 32.7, 32.2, 32.5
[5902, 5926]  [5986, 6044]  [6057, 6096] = 0.014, 31.2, 32.6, 32.1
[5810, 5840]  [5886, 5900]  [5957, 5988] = 0.365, 32.7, 32.1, 32.5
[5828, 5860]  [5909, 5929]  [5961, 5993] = 0.023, 32.2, 32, 32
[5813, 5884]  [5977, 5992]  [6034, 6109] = 0.046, 31.7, 32.6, 32.3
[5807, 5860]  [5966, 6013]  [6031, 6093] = 0.042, 32.2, 33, 32.7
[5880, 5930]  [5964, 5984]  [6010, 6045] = -0.078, 28.7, 32.3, 30.7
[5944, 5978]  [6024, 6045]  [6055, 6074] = -0.048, 32.2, 32.5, 32.4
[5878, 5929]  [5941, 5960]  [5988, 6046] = -0.057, 28.7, 31.8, 30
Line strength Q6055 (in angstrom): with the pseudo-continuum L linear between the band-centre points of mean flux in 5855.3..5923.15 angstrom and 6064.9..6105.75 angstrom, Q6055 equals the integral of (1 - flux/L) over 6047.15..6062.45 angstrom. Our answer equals 0.3 angstrom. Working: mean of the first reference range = 29.1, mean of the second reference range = 32.8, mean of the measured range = 31.5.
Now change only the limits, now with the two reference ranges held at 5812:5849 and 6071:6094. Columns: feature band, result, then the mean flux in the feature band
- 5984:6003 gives 1.7 angstrom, 29.9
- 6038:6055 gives -0.1 angstrom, 33.1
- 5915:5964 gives 1.2 angstrom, 32.1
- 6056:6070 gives 0.7 angstrom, 31.4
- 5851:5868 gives 1.1 angstrom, 30.7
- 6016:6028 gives 0.9 angstrom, 30.4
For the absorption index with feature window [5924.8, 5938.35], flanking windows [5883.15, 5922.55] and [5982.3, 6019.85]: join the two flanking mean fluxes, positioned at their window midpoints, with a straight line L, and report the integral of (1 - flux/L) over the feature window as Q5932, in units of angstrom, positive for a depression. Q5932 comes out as -1.8 angstrom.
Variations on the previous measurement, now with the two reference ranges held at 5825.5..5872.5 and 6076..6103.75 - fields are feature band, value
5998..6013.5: 0.3 angstrom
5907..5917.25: 0.3 angstrom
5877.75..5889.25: 1.3 angstrom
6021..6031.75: -0.1 angstrom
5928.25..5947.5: -0.4 angstrom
